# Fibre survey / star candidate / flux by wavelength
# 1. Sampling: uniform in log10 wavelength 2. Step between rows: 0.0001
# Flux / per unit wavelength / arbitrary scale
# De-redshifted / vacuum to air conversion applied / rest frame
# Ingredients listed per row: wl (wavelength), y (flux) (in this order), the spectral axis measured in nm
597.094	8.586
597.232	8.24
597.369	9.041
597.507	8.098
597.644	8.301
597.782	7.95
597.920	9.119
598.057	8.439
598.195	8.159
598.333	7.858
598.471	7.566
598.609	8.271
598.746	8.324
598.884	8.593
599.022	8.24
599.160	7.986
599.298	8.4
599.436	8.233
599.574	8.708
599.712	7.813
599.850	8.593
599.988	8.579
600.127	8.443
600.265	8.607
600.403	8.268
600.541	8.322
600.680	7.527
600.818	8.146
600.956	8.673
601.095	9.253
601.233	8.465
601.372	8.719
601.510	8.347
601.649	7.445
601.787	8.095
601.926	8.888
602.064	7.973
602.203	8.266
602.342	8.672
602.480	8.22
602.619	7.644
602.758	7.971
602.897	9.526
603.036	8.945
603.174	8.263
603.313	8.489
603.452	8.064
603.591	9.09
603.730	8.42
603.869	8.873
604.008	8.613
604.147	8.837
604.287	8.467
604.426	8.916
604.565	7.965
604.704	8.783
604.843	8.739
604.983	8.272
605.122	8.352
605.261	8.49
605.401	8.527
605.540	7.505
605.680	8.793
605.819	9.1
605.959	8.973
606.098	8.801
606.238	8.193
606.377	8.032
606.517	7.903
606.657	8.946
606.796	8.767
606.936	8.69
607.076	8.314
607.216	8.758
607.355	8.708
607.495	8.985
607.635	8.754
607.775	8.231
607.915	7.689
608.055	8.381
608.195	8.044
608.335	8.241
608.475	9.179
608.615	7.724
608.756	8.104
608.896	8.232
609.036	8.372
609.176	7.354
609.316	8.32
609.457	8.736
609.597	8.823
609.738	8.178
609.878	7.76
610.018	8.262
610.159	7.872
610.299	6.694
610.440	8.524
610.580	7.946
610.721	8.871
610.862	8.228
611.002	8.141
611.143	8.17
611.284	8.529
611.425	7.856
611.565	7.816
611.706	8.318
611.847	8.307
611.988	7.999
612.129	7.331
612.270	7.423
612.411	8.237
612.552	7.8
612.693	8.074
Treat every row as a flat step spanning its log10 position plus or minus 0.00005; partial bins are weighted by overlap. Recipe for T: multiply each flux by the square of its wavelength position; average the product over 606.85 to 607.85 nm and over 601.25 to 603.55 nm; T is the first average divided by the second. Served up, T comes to 1.0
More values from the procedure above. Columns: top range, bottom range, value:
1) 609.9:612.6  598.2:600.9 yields 1.01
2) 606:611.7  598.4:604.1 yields 1.01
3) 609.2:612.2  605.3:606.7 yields 0.97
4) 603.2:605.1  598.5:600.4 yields 1.04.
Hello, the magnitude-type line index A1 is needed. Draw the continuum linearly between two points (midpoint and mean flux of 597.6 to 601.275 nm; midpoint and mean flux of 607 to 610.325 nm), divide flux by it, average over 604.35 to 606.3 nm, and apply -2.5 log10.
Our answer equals -0.03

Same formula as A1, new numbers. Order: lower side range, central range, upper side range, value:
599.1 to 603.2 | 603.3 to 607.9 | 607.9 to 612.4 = -0.039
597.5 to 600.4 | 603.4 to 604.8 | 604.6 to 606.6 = -0.024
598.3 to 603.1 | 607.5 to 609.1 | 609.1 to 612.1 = -0.017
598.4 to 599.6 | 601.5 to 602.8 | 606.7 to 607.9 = 0.031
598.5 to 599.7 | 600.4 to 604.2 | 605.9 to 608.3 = -0.008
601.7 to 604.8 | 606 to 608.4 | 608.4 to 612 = -0.018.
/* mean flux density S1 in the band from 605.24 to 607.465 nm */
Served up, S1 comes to 8.54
